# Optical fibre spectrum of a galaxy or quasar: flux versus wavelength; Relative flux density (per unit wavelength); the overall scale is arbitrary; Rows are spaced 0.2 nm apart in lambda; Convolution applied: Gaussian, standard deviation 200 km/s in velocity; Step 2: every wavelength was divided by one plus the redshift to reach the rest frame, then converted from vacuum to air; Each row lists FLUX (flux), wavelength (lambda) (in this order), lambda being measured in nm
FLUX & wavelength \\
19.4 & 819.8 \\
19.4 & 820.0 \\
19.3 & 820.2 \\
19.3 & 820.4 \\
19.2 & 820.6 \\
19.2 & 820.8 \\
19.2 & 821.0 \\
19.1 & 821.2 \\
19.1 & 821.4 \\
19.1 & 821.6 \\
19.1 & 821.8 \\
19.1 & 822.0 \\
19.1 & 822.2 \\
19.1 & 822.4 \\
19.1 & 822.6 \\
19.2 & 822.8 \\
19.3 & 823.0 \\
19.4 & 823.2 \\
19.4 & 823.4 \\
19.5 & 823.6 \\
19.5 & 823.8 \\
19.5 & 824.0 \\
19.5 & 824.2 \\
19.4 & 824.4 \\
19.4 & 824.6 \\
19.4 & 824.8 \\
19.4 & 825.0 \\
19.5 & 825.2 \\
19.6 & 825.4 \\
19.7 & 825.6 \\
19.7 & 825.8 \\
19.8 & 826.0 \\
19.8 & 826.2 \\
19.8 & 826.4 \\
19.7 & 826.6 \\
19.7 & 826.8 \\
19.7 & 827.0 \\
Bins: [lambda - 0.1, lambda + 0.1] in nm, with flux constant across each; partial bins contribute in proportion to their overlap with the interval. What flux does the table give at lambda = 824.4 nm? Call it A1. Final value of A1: 19.4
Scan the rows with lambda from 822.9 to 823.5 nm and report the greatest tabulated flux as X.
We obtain 19.4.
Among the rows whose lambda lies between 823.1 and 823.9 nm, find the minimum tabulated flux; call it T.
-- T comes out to 19.4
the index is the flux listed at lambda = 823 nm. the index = 19.3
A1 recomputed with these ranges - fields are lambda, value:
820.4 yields 19.3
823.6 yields 19.5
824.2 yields 19.5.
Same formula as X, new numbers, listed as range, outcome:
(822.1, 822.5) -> 19.1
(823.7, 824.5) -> 19.5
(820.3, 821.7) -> 19.3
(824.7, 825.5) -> 19.6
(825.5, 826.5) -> 19.8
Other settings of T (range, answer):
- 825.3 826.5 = 19.6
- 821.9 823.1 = 19.1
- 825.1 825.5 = 19.5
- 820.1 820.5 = 19.3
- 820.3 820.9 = 19.2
